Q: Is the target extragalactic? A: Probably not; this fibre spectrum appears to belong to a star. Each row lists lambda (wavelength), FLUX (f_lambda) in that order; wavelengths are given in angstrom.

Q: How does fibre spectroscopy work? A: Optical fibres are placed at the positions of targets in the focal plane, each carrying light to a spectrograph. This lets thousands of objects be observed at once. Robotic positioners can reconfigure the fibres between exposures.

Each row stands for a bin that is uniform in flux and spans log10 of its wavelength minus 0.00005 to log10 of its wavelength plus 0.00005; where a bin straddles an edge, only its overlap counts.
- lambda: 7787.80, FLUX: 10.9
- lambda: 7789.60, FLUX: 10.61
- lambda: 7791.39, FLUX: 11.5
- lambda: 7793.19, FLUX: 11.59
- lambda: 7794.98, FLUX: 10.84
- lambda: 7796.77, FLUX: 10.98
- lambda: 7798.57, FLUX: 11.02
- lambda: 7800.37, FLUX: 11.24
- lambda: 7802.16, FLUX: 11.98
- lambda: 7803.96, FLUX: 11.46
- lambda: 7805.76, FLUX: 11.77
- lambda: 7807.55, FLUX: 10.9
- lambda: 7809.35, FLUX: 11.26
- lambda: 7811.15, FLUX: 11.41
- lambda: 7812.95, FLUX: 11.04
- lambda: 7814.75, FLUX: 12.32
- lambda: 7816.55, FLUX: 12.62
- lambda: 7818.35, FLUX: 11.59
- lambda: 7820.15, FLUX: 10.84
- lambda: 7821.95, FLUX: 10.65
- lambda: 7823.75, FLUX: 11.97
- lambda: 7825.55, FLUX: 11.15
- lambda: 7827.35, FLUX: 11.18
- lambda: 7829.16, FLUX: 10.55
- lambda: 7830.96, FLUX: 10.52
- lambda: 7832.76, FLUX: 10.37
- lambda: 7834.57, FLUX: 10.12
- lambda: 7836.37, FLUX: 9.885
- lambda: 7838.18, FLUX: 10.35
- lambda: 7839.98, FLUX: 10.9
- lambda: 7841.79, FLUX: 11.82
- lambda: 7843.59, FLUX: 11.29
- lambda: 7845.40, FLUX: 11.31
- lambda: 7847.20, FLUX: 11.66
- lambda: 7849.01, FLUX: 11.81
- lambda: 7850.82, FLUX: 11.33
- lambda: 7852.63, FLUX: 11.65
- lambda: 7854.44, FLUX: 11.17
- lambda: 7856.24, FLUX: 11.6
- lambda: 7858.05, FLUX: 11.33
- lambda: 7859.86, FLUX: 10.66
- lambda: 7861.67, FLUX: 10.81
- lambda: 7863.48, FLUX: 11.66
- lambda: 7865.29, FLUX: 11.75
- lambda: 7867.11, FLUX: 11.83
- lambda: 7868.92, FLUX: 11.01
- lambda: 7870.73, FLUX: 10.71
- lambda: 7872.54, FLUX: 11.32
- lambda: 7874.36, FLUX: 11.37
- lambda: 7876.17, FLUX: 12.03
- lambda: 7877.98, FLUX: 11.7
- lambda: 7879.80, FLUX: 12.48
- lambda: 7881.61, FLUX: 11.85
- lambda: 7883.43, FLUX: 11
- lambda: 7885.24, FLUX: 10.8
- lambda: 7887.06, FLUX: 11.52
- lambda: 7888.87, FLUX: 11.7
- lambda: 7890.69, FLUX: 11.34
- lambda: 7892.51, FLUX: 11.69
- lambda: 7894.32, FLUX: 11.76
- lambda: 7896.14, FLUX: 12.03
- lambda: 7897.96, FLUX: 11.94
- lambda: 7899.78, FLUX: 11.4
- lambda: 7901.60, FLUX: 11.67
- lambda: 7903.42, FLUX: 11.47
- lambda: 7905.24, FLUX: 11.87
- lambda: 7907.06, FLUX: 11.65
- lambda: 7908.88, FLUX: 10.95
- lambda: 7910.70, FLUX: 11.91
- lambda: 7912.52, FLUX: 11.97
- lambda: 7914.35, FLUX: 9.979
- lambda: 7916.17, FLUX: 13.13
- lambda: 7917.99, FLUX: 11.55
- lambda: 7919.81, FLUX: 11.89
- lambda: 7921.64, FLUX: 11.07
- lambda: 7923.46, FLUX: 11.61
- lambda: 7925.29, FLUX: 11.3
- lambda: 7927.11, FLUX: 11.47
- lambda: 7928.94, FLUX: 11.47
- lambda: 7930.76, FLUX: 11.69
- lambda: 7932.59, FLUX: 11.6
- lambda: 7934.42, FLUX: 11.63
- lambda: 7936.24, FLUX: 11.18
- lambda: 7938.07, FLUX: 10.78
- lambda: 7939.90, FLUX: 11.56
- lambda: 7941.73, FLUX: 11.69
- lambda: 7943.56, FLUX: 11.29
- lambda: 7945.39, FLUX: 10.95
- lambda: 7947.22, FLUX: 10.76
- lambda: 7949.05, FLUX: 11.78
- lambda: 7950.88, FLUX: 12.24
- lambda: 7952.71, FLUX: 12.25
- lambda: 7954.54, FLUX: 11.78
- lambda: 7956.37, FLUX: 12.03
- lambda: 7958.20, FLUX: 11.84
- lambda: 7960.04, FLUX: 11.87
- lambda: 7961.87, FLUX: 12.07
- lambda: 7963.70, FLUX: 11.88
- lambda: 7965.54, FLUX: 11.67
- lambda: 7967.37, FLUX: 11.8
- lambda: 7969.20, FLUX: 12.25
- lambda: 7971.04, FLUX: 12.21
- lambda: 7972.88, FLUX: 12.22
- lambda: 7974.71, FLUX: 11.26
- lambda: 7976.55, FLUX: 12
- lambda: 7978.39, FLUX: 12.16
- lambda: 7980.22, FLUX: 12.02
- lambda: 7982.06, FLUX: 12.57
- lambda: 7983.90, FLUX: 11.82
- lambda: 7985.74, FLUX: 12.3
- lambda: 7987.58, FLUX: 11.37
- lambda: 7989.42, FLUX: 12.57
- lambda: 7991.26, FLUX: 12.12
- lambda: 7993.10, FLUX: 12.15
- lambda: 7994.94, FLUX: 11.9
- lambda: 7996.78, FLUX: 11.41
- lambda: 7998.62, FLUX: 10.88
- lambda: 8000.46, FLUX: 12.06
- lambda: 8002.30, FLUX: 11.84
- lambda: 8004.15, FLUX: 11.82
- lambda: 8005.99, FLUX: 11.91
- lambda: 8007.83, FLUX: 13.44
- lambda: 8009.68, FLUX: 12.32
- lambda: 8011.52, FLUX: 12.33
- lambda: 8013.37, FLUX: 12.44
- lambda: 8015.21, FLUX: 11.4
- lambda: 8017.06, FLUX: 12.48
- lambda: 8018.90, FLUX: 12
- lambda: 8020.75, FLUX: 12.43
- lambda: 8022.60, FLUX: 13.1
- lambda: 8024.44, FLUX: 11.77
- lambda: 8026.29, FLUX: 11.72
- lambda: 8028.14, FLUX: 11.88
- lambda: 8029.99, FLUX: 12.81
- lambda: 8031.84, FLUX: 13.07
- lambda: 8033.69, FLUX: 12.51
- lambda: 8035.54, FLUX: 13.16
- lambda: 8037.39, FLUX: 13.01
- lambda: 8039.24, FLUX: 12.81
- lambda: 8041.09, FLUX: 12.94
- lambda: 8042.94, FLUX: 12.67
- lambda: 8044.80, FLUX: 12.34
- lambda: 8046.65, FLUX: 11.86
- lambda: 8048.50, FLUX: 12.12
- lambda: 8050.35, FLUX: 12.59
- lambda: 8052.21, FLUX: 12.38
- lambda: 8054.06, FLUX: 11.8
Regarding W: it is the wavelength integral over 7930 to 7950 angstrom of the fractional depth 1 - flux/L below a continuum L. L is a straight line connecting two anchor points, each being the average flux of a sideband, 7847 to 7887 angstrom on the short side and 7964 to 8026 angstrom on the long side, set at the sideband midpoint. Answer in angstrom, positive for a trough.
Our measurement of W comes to 0.7 angstrom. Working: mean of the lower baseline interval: 11.4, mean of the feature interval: 11.4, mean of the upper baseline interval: 12.1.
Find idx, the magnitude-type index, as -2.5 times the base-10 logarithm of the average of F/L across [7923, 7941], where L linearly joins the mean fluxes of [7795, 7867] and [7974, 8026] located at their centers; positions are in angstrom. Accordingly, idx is 0.03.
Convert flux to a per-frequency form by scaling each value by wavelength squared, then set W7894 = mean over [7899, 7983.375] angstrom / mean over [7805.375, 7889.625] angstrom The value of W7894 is 1.06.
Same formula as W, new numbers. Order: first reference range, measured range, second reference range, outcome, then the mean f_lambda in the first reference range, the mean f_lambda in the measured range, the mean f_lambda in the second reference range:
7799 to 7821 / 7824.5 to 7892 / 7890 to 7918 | 2.1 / 11.5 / 11.2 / 11.6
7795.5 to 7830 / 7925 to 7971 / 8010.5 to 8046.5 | 1.5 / 11.4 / 11.6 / 12.5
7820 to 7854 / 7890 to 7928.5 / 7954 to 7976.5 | -0.3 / 11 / 11.6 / 11.9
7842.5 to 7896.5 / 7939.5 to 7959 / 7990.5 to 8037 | 0.4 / 11.5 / 11.7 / 12.2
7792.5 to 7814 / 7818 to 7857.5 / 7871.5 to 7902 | 1.2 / 11.3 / 11.1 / 11.6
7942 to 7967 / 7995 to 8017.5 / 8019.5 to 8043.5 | 0.5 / 11.7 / 12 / 12.6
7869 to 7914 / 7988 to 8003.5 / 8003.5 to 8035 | 0.4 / 11.6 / 11.8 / 12.3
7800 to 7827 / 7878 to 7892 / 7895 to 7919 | 0.1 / 11.5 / 11.5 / 11.7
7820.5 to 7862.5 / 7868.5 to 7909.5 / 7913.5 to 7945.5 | -1.0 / 11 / 11.5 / 11.5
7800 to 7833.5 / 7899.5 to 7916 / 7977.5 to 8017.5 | 0.3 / 11.3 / 11.5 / 12.1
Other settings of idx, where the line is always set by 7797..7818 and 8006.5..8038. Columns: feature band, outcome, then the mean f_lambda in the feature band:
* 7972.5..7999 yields 0.03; 11.9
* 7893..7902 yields 0.01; 11.8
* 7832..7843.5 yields 0.10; 10.6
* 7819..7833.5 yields 0.07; 10.9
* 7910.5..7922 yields 0.03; 11.7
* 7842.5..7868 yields 0.03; 11.4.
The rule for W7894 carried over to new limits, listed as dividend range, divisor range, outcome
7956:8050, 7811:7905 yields 1.11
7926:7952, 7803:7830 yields 1.04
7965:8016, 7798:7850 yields 1.12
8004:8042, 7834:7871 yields 1.16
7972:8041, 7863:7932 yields 1.08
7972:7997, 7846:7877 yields 1.09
